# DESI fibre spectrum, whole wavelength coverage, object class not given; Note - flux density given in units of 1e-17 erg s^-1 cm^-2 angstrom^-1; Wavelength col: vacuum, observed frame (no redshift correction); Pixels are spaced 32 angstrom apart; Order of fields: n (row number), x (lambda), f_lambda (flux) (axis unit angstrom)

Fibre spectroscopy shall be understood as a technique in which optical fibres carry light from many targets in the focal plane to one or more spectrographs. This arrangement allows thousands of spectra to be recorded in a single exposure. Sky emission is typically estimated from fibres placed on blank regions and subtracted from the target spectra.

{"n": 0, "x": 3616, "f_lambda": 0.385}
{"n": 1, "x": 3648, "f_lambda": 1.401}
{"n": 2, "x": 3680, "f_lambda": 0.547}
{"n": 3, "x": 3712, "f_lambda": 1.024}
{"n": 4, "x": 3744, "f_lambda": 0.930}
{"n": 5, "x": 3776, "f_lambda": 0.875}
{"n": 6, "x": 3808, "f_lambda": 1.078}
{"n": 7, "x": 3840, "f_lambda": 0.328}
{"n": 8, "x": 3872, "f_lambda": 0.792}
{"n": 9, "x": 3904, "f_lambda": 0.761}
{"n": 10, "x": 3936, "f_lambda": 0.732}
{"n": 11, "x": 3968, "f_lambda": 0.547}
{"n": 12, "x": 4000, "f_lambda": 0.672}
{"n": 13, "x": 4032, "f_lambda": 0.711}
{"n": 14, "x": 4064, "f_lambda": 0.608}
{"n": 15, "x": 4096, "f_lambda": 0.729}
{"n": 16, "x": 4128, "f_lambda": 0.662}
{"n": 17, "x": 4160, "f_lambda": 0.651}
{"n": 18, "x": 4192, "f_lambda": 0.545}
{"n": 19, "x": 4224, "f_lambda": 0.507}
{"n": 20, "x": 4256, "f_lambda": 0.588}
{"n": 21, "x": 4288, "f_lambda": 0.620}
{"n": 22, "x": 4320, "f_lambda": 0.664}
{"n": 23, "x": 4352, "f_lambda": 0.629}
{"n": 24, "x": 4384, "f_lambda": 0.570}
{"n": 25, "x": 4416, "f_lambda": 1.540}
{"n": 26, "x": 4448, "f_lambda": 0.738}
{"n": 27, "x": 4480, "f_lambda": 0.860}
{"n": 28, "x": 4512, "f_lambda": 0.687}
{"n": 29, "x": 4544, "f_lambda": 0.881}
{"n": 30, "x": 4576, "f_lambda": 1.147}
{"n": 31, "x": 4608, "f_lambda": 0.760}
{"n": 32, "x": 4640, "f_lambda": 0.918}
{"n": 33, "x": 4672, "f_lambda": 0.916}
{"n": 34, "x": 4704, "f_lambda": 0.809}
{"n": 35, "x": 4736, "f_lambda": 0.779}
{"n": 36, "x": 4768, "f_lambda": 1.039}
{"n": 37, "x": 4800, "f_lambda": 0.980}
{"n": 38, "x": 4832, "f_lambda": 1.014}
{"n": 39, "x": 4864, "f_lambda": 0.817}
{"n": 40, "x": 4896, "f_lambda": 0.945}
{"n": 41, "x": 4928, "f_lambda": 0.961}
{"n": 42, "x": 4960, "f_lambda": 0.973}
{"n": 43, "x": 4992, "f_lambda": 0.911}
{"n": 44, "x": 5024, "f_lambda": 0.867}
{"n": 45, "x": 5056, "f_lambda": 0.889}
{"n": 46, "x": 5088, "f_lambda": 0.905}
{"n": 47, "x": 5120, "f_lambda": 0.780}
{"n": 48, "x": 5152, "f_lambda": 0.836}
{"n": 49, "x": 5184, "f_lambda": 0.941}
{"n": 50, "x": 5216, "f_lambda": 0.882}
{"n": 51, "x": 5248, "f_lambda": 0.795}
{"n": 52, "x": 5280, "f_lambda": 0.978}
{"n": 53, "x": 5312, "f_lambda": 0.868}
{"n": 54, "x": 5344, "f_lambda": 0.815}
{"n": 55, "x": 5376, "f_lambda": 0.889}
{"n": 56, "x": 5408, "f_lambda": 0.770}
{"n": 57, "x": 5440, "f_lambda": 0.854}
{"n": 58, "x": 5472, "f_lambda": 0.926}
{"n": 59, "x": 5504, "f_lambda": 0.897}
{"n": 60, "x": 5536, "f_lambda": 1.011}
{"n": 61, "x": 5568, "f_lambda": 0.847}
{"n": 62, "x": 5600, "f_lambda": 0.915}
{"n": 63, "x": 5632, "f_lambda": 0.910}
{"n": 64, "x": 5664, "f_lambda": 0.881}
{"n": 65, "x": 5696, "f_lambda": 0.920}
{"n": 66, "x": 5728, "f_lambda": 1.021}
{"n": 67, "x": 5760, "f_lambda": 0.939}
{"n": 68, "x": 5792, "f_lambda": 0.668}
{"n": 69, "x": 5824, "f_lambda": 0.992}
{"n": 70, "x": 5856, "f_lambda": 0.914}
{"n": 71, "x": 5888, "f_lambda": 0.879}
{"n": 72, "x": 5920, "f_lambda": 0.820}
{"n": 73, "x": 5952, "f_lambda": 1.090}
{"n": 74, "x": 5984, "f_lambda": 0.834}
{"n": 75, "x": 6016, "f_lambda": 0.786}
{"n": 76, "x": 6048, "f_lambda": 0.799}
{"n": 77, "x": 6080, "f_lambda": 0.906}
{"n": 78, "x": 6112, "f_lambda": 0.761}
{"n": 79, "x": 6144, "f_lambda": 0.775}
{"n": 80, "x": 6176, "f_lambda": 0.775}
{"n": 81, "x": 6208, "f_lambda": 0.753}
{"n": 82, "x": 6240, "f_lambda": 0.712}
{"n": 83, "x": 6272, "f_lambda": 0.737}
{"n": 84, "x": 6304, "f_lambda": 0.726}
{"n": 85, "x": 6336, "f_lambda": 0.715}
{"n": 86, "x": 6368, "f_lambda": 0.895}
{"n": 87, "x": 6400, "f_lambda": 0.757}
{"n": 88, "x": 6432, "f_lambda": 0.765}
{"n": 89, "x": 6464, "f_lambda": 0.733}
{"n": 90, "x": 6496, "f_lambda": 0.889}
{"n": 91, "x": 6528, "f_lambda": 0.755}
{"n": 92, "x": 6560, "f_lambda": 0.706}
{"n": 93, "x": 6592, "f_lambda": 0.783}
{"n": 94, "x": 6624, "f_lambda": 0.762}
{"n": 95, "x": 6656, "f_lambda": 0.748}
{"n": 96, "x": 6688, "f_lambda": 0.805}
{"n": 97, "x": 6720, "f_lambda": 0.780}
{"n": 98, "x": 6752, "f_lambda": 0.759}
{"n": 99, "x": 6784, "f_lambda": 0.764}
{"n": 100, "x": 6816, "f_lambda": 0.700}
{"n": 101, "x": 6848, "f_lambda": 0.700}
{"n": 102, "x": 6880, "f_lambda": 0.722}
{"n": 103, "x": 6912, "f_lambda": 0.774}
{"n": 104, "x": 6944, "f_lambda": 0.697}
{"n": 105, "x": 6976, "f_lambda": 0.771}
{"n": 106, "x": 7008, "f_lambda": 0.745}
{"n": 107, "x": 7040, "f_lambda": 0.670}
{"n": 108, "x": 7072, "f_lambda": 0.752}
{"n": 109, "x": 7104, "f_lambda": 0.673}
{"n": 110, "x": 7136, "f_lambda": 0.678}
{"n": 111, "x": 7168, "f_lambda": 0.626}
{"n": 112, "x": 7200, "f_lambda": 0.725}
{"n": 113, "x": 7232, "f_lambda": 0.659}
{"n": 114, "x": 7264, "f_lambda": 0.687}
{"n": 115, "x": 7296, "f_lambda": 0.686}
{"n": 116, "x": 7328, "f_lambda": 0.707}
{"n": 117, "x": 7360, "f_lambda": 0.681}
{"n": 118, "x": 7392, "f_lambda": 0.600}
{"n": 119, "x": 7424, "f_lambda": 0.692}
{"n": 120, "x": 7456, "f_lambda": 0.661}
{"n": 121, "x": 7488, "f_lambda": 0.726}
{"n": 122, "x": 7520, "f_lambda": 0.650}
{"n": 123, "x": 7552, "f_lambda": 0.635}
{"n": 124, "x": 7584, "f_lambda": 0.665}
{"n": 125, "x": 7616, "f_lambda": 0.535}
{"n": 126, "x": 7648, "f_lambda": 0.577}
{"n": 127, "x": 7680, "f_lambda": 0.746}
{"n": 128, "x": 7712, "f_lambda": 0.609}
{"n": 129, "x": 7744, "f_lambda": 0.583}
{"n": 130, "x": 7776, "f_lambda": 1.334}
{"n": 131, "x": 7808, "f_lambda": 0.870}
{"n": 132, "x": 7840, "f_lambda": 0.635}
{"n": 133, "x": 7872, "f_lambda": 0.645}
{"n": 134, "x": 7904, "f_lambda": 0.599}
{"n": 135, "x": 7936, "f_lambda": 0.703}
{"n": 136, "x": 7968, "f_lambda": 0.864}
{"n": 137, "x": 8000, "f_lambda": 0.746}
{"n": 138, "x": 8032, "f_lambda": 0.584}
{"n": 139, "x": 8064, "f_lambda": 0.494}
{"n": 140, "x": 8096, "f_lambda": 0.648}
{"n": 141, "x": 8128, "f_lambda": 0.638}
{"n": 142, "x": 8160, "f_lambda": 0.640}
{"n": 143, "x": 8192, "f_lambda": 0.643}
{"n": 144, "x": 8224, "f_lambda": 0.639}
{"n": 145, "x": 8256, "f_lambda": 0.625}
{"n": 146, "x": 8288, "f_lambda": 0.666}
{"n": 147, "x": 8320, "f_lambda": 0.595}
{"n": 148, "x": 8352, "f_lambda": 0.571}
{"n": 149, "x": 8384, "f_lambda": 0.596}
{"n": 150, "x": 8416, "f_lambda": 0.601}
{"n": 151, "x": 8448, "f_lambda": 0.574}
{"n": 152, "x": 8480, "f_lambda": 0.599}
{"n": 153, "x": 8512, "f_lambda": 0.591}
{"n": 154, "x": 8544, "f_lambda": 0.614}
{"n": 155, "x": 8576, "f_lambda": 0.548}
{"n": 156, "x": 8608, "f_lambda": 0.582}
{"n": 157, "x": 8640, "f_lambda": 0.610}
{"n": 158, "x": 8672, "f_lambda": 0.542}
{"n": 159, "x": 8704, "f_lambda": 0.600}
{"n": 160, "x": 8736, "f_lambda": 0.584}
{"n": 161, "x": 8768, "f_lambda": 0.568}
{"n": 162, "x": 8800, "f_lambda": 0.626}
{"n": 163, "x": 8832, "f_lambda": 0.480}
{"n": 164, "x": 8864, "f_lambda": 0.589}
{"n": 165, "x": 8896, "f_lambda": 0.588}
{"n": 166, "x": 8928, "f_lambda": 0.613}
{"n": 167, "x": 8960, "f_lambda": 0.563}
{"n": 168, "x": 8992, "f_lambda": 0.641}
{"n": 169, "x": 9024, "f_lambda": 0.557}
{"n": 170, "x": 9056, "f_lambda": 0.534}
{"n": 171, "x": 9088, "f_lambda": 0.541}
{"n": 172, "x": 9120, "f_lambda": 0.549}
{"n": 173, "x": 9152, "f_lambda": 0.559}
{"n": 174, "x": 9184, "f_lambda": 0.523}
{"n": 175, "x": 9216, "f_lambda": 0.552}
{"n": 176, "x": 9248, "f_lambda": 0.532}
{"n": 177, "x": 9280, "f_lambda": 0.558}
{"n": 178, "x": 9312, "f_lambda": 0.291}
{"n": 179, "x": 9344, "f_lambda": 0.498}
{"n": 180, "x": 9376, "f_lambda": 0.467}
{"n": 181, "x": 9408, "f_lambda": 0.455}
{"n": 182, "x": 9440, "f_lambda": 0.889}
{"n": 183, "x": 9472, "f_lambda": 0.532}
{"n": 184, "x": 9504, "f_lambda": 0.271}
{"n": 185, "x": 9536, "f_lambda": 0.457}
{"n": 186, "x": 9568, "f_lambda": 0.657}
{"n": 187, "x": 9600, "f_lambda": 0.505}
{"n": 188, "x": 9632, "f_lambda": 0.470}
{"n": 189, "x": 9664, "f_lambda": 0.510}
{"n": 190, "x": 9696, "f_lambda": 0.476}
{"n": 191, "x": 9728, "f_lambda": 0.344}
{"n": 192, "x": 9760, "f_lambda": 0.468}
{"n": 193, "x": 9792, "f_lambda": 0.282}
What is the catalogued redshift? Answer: 0.19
